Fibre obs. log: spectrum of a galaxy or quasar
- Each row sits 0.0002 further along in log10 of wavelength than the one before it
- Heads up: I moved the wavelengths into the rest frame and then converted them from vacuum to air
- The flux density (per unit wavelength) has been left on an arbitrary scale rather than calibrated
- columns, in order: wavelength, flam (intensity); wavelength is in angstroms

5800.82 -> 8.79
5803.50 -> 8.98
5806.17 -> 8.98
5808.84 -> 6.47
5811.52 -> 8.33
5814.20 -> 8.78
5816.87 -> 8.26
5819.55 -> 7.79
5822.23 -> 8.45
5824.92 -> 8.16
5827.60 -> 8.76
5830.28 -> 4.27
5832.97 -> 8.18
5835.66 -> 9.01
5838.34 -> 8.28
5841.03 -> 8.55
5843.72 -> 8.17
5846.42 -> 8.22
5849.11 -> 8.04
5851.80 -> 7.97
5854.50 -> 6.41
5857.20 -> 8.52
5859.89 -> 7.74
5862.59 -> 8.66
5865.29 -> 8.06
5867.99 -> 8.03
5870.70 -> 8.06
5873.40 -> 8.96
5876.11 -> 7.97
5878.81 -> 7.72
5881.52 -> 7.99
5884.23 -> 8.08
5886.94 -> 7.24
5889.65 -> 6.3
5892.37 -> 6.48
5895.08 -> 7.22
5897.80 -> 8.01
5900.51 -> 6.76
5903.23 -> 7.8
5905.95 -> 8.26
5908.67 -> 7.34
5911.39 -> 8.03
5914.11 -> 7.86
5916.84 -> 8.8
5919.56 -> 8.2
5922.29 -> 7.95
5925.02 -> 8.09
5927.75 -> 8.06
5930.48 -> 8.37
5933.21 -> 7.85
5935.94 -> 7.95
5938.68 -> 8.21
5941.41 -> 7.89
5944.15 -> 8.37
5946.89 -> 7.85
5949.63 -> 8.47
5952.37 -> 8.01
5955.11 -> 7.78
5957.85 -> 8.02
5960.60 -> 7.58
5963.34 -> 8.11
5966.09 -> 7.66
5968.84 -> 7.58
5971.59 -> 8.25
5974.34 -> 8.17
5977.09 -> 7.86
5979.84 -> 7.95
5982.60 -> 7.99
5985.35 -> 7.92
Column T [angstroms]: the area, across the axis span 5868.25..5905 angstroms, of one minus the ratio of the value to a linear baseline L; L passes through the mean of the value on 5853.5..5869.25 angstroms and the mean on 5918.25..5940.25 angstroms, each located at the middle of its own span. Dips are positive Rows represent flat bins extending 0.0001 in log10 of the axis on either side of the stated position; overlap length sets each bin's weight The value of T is 1.8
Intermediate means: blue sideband 7.94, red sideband 8.08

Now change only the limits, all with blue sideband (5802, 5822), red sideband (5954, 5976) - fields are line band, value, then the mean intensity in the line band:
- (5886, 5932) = 1.85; 7.7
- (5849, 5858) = 0.56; 7.64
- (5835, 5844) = -0.35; 8.51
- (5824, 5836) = 0.96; 7.55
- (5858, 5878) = -0.22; 8.21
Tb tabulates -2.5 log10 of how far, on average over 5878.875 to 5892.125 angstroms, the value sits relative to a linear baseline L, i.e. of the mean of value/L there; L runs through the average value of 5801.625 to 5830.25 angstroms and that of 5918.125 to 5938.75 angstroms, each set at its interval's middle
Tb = 0.10 mag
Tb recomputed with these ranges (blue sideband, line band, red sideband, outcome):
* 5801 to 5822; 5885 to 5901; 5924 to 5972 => 0.15 mag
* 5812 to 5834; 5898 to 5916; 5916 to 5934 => 0.05 mag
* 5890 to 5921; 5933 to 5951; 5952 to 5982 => -0.04 mag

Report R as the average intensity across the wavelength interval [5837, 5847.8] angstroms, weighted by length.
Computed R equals 8.3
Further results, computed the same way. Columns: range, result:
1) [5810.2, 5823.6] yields 8.32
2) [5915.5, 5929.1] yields 8.22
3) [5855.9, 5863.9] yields 8.31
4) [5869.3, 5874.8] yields 8.49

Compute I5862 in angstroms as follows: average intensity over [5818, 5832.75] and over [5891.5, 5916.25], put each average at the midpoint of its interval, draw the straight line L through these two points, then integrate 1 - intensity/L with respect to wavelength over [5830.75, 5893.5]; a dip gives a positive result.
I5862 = -2.7 angstroms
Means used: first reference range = 7.55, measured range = 7.89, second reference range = 7.59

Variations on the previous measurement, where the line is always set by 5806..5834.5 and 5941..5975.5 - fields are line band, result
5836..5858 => -0.6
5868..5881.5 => -0.4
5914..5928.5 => -0.5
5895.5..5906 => 0.4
